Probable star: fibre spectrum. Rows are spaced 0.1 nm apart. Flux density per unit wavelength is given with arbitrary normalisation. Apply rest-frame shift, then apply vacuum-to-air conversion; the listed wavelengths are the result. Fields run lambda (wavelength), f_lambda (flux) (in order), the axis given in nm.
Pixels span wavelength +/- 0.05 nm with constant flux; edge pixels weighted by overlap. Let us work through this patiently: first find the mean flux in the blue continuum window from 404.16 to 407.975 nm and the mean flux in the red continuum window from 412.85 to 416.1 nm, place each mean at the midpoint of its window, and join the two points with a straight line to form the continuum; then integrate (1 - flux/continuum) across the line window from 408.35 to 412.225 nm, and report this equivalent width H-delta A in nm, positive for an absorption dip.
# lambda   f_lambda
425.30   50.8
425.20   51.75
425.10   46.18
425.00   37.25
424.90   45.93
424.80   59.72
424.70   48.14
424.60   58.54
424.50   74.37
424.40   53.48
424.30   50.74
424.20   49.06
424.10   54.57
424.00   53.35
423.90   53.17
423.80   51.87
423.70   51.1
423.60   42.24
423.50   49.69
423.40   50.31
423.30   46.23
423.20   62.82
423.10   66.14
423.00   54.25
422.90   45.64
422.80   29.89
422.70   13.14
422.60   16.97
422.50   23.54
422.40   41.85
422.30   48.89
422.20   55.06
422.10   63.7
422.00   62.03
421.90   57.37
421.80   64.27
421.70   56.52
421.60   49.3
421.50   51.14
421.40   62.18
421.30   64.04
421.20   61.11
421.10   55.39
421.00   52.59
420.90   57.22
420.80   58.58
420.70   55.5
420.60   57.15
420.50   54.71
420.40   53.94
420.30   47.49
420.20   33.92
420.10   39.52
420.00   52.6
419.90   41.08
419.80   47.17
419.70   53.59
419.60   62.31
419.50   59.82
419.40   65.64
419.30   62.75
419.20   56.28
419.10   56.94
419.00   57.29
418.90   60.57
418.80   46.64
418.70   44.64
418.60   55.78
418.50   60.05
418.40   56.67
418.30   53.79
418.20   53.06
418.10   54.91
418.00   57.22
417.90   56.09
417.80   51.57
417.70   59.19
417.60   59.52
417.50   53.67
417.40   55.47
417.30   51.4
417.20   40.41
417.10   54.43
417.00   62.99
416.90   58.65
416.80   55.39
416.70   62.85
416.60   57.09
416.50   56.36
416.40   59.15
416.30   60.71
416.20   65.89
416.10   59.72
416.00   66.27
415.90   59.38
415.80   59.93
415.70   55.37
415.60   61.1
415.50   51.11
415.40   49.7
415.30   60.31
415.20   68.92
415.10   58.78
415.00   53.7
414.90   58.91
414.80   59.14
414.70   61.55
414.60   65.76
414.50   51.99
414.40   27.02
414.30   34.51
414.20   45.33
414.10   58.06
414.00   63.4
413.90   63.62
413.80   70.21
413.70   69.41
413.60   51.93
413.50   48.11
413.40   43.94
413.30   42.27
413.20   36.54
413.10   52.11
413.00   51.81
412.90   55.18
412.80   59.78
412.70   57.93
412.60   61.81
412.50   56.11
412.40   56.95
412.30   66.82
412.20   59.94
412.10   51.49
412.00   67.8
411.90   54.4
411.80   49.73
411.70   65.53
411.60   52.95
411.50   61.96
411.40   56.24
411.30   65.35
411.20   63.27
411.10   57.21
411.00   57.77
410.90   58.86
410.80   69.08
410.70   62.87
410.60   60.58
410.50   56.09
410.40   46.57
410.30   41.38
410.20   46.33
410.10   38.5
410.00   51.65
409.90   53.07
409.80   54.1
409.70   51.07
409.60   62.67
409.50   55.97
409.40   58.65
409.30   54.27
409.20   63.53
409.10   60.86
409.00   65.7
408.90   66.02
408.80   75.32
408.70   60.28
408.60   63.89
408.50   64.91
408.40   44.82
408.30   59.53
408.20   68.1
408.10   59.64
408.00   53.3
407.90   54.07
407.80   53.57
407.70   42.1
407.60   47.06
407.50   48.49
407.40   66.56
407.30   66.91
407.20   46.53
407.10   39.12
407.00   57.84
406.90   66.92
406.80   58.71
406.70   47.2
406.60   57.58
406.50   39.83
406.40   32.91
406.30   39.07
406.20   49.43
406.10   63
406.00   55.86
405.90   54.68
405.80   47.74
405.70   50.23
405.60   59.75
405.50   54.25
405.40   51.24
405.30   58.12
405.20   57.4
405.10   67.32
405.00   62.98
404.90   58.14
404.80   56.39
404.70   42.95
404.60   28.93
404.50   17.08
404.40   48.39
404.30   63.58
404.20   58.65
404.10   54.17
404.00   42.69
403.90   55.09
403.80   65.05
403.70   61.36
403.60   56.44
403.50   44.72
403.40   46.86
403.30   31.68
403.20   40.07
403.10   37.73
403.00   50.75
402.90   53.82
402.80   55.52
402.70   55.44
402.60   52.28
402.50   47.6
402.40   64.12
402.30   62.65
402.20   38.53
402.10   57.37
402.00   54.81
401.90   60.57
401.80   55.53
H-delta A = -0.31 nm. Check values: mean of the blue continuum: 51.8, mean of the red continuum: 54.9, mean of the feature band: 57.7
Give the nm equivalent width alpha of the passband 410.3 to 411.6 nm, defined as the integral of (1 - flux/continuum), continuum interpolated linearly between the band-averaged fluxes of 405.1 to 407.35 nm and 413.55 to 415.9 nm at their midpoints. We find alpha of -0.090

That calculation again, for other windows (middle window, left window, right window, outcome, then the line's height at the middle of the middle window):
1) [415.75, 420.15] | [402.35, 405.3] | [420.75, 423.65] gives -0.47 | 50.6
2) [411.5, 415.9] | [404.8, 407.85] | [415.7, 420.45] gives -0.09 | 54.6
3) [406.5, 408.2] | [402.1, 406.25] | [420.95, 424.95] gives -0.08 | 51.7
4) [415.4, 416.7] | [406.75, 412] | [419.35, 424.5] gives -0.12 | 54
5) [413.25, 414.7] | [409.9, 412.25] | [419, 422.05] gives 0.08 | 55.9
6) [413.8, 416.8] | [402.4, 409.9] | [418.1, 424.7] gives -0.25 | 52.8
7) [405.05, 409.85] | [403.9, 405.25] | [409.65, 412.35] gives -0.22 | 53.3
